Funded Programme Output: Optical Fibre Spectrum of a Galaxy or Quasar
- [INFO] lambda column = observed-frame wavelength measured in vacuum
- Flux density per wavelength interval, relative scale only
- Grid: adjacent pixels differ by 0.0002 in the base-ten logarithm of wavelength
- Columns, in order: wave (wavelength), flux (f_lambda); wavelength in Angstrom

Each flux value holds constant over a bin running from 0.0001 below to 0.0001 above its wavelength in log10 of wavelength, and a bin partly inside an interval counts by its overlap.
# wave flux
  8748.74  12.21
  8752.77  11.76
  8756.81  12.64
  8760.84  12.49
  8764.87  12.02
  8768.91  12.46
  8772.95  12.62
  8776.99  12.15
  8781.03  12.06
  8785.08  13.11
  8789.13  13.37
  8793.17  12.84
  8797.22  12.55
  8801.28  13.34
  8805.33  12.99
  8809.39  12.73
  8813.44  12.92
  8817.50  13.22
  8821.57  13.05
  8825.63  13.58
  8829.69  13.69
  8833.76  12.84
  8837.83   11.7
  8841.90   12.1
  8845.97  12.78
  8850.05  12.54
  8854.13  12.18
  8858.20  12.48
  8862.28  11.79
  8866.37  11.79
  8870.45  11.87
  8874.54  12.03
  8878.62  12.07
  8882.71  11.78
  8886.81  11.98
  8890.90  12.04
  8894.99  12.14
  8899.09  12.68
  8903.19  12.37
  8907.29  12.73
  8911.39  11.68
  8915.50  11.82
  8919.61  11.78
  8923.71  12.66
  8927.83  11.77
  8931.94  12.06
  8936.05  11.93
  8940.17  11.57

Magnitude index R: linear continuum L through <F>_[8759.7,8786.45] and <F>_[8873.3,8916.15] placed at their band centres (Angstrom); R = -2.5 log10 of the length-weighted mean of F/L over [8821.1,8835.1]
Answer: -0.09 mag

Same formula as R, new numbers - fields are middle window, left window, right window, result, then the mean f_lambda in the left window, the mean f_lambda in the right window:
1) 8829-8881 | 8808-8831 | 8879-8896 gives 0.03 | 13.2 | 12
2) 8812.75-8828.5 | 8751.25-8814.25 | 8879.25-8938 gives -0.07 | 12.6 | 12.1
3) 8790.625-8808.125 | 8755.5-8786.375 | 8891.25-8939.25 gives -0.05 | 12.4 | 12.1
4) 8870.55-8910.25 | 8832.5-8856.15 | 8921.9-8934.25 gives 0.00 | 12.3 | 12.1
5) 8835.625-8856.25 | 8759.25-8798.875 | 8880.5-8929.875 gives 0.01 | 12.6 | 12.1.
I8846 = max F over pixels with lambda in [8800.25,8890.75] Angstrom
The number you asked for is 13.69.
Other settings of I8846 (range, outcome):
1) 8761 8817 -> 13.37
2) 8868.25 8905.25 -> 12.68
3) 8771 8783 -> 12.62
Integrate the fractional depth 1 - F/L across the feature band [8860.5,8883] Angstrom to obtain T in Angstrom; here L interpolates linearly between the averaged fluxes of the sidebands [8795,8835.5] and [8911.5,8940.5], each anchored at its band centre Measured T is 1.09 Angstrom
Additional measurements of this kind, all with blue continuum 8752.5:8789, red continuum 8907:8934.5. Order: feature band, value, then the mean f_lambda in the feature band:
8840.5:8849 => -0.2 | 12.5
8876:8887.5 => 0.2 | 11.9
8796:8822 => -1.3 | 13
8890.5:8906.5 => -0.4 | 12.4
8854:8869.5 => 0.2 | 12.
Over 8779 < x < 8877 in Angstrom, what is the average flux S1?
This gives 12.6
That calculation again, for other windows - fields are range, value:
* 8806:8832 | 13.2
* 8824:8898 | 12.3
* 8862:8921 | 12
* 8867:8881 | 12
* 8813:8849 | 12.9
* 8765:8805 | 12.7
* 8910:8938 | 12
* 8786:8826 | 13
